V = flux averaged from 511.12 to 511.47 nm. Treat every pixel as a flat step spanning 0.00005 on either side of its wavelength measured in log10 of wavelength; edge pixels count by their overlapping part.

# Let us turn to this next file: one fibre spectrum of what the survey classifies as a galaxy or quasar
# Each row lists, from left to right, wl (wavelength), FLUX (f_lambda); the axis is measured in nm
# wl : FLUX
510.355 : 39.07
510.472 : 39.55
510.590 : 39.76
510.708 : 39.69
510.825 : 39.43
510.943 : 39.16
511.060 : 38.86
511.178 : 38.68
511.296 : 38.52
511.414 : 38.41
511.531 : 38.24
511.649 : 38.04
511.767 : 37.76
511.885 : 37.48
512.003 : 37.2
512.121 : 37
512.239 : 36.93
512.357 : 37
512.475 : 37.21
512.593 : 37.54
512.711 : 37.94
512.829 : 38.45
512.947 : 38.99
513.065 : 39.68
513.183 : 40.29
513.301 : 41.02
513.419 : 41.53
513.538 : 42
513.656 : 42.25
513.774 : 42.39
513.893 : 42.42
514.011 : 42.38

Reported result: 38.5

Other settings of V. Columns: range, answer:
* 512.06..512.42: 37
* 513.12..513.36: 40.7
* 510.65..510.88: 39.7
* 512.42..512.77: 37.6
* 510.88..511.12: 39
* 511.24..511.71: 38.3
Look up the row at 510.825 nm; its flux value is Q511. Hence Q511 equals 39.43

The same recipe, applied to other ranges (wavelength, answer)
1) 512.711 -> 37.94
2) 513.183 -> 40.29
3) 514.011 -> 42.38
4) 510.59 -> 39.76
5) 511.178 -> 38.68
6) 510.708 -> 39.69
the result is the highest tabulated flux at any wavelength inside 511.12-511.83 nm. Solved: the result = 38.68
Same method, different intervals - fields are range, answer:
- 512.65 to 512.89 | 38.45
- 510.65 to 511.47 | 39.69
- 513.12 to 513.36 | 41.02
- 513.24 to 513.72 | 42.25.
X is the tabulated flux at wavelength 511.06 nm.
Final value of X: 38.86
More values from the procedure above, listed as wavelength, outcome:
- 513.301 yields 41.02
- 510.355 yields 39.07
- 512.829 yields 38.45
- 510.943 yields 39.16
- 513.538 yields 42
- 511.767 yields 37.76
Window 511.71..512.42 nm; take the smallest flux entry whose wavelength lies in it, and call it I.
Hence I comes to 36.93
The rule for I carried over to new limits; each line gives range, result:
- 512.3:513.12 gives 37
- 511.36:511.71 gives 38.04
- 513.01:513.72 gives 39.68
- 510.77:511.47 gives 38.41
